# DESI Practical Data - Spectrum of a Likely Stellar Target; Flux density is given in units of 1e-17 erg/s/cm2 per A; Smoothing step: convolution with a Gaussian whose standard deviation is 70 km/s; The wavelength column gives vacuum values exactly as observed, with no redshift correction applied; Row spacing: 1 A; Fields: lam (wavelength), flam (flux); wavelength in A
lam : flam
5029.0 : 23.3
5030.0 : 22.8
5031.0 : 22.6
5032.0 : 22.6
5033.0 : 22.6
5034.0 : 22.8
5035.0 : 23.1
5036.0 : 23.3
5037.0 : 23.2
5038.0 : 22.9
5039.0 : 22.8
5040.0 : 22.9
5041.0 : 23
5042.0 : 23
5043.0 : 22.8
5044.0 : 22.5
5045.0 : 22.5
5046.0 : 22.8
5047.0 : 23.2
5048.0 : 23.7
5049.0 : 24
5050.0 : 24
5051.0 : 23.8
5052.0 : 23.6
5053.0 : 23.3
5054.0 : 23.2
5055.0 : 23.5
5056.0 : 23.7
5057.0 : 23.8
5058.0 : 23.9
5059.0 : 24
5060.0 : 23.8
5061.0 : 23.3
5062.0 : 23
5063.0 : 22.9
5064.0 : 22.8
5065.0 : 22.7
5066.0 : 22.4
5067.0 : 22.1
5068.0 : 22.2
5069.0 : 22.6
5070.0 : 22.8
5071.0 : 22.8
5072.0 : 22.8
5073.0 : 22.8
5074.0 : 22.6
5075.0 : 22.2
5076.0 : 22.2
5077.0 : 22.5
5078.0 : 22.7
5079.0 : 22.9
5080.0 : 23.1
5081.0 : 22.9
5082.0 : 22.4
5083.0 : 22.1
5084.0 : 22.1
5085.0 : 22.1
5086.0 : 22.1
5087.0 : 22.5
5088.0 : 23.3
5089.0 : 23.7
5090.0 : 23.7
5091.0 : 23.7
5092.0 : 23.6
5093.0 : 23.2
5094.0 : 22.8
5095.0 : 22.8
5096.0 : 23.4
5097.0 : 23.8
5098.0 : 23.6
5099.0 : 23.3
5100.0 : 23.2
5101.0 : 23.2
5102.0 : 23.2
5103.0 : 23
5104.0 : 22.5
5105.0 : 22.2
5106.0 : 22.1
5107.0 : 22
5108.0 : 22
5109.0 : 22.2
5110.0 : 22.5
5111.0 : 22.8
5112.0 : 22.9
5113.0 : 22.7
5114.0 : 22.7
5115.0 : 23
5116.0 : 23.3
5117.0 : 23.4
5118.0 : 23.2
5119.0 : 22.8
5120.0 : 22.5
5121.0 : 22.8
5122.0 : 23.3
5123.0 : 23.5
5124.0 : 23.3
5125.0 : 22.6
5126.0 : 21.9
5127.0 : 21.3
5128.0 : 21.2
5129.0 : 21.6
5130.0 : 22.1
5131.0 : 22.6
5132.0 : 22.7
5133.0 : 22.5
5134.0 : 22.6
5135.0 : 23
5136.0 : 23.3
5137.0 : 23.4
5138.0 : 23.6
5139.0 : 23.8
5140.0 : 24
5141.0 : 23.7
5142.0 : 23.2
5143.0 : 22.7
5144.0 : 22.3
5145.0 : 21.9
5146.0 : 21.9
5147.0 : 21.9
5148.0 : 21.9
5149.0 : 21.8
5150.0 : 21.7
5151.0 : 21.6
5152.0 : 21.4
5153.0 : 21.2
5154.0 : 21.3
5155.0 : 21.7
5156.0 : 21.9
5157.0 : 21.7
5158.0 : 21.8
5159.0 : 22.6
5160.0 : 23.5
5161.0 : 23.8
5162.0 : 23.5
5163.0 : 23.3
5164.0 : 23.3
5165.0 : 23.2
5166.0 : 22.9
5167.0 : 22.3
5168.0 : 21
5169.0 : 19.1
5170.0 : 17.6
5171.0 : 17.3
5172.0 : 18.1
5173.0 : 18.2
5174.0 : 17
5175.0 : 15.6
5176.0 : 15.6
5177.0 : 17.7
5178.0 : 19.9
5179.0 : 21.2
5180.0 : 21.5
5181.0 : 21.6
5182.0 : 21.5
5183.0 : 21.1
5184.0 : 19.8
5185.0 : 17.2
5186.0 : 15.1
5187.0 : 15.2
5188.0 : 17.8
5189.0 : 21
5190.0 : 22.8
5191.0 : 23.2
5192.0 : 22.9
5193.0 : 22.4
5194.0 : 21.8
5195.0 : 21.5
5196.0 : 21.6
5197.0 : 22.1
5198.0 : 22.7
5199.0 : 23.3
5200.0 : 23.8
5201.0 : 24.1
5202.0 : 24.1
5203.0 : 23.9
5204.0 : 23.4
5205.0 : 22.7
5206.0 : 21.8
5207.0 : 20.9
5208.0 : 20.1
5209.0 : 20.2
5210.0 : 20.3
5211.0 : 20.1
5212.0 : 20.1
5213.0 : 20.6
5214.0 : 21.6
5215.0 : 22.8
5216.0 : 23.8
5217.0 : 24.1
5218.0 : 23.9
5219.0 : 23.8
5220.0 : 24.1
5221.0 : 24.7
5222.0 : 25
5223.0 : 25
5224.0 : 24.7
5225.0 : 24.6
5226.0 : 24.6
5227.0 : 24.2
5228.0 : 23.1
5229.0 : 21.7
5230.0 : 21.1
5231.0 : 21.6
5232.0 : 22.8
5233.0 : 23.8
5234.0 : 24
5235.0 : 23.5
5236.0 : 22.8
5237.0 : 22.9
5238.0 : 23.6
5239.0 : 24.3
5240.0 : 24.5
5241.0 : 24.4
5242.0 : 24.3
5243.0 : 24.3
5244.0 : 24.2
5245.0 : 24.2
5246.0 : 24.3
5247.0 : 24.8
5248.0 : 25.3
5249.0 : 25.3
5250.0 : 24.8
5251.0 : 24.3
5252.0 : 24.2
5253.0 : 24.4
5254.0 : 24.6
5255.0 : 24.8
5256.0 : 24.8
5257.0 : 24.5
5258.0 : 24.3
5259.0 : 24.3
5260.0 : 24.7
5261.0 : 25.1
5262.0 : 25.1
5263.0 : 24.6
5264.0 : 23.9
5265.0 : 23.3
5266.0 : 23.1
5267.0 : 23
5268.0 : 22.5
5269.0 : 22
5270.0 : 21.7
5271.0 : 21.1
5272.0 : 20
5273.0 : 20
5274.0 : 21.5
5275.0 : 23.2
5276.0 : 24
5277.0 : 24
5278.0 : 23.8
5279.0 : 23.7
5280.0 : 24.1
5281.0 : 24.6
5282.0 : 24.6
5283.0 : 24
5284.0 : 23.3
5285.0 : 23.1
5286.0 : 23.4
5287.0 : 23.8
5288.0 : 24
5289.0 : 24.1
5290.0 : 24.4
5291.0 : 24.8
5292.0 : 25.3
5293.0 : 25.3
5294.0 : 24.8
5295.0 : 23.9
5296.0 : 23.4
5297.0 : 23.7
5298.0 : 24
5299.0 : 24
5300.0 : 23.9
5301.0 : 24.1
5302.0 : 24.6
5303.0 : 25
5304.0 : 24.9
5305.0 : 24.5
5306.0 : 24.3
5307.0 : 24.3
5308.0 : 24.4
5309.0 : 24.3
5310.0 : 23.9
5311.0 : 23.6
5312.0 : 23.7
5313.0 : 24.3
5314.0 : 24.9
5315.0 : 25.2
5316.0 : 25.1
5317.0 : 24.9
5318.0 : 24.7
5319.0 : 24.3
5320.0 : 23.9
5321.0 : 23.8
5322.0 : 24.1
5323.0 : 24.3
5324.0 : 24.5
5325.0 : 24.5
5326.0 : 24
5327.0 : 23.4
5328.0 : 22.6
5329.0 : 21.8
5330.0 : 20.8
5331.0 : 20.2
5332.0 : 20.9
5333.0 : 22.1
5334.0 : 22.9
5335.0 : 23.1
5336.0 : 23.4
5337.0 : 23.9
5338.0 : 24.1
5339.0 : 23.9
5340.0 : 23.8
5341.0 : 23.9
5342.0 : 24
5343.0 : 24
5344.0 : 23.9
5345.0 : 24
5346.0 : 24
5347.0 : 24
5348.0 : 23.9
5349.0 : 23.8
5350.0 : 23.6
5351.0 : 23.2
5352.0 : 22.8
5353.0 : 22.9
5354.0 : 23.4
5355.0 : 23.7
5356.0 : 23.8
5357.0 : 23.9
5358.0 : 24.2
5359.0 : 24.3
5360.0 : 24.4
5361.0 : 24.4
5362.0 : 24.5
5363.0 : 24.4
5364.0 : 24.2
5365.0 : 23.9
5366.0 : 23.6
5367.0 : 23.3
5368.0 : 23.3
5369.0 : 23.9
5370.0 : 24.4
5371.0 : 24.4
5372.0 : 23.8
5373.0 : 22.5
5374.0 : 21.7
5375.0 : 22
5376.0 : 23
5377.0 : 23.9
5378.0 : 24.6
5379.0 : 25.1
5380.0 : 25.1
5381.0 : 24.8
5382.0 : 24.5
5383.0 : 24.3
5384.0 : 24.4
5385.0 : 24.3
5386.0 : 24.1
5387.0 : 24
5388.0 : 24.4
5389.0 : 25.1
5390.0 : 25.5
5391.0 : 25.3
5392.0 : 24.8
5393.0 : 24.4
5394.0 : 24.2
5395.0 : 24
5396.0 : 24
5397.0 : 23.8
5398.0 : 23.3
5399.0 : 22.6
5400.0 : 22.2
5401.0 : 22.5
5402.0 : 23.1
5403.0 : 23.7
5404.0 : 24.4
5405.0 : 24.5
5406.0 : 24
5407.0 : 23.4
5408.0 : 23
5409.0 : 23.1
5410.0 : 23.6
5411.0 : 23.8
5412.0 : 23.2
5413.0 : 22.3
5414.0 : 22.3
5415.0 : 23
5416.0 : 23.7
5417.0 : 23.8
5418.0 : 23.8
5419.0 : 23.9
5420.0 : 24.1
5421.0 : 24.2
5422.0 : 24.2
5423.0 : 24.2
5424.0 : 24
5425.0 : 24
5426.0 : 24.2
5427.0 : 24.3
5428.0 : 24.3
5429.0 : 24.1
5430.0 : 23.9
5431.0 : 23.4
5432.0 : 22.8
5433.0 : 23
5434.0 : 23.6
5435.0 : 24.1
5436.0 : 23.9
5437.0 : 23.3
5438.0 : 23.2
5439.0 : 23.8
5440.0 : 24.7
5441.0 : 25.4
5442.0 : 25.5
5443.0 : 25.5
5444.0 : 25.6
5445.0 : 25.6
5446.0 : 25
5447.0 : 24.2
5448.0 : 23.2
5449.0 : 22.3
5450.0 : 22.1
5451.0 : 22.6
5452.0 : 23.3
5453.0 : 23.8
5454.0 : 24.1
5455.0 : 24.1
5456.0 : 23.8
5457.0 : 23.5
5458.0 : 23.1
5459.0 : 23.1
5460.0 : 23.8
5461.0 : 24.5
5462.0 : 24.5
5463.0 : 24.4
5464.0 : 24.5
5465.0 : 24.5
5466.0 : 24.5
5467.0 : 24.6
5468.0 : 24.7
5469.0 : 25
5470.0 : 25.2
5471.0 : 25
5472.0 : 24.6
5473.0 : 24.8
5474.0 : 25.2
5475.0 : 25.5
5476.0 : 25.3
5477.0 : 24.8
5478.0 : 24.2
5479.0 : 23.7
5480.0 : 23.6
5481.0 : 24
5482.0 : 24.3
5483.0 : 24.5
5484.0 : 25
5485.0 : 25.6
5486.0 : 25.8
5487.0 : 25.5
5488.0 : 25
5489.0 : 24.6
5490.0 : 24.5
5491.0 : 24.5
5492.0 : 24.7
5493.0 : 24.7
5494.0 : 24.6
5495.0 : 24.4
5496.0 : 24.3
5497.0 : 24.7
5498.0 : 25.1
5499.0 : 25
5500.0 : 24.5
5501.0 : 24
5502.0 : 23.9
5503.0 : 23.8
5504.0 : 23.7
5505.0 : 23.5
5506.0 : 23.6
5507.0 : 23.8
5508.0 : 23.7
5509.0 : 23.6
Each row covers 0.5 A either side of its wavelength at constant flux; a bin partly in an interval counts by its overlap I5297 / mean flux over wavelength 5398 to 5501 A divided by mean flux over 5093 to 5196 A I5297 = 1.11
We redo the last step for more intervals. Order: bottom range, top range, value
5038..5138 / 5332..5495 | 1.05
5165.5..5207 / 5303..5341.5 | 1.15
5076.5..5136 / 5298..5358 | 1.04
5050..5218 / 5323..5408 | 1.07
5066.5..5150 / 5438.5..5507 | 1.07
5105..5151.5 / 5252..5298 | 1.05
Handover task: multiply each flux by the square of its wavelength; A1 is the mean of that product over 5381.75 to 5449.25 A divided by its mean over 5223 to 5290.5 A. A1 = 1.1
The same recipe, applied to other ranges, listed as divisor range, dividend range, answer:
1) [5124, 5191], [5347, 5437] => 1.23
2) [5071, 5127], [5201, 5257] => 1.08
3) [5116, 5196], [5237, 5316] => 1.17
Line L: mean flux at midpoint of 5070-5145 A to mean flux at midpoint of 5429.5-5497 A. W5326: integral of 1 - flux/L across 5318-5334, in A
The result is 0.4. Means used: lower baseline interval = 22.8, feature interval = 23.1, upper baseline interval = 24.3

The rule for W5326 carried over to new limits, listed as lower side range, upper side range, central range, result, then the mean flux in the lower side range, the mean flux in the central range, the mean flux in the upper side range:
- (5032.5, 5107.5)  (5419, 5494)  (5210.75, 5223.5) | 0.2 A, 23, 23.1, 24.3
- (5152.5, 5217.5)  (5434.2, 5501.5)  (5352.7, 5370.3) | -0.6 A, 21.1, 23.9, 24.4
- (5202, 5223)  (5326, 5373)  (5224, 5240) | -0.5 A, 22.5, 23.3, 23.5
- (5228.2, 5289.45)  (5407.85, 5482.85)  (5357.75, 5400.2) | -0.3 A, 23.6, 24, 24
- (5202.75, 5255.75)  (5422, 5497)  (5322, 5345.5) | 0.6 A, 23.4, 23.2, 24.3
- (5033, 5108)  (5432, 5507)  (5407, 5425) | 0.4 A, 23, 23.6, 24.3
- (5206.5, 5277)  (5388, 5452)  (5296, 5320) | -0.8 A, 23.3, 24.3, 23.9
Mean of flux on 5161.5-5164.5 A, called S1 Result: 23.4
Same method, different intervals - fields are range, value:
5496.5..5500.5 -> 24.8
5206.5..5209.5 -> 20.4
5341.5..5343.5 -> 24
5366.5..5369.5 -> 23.5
